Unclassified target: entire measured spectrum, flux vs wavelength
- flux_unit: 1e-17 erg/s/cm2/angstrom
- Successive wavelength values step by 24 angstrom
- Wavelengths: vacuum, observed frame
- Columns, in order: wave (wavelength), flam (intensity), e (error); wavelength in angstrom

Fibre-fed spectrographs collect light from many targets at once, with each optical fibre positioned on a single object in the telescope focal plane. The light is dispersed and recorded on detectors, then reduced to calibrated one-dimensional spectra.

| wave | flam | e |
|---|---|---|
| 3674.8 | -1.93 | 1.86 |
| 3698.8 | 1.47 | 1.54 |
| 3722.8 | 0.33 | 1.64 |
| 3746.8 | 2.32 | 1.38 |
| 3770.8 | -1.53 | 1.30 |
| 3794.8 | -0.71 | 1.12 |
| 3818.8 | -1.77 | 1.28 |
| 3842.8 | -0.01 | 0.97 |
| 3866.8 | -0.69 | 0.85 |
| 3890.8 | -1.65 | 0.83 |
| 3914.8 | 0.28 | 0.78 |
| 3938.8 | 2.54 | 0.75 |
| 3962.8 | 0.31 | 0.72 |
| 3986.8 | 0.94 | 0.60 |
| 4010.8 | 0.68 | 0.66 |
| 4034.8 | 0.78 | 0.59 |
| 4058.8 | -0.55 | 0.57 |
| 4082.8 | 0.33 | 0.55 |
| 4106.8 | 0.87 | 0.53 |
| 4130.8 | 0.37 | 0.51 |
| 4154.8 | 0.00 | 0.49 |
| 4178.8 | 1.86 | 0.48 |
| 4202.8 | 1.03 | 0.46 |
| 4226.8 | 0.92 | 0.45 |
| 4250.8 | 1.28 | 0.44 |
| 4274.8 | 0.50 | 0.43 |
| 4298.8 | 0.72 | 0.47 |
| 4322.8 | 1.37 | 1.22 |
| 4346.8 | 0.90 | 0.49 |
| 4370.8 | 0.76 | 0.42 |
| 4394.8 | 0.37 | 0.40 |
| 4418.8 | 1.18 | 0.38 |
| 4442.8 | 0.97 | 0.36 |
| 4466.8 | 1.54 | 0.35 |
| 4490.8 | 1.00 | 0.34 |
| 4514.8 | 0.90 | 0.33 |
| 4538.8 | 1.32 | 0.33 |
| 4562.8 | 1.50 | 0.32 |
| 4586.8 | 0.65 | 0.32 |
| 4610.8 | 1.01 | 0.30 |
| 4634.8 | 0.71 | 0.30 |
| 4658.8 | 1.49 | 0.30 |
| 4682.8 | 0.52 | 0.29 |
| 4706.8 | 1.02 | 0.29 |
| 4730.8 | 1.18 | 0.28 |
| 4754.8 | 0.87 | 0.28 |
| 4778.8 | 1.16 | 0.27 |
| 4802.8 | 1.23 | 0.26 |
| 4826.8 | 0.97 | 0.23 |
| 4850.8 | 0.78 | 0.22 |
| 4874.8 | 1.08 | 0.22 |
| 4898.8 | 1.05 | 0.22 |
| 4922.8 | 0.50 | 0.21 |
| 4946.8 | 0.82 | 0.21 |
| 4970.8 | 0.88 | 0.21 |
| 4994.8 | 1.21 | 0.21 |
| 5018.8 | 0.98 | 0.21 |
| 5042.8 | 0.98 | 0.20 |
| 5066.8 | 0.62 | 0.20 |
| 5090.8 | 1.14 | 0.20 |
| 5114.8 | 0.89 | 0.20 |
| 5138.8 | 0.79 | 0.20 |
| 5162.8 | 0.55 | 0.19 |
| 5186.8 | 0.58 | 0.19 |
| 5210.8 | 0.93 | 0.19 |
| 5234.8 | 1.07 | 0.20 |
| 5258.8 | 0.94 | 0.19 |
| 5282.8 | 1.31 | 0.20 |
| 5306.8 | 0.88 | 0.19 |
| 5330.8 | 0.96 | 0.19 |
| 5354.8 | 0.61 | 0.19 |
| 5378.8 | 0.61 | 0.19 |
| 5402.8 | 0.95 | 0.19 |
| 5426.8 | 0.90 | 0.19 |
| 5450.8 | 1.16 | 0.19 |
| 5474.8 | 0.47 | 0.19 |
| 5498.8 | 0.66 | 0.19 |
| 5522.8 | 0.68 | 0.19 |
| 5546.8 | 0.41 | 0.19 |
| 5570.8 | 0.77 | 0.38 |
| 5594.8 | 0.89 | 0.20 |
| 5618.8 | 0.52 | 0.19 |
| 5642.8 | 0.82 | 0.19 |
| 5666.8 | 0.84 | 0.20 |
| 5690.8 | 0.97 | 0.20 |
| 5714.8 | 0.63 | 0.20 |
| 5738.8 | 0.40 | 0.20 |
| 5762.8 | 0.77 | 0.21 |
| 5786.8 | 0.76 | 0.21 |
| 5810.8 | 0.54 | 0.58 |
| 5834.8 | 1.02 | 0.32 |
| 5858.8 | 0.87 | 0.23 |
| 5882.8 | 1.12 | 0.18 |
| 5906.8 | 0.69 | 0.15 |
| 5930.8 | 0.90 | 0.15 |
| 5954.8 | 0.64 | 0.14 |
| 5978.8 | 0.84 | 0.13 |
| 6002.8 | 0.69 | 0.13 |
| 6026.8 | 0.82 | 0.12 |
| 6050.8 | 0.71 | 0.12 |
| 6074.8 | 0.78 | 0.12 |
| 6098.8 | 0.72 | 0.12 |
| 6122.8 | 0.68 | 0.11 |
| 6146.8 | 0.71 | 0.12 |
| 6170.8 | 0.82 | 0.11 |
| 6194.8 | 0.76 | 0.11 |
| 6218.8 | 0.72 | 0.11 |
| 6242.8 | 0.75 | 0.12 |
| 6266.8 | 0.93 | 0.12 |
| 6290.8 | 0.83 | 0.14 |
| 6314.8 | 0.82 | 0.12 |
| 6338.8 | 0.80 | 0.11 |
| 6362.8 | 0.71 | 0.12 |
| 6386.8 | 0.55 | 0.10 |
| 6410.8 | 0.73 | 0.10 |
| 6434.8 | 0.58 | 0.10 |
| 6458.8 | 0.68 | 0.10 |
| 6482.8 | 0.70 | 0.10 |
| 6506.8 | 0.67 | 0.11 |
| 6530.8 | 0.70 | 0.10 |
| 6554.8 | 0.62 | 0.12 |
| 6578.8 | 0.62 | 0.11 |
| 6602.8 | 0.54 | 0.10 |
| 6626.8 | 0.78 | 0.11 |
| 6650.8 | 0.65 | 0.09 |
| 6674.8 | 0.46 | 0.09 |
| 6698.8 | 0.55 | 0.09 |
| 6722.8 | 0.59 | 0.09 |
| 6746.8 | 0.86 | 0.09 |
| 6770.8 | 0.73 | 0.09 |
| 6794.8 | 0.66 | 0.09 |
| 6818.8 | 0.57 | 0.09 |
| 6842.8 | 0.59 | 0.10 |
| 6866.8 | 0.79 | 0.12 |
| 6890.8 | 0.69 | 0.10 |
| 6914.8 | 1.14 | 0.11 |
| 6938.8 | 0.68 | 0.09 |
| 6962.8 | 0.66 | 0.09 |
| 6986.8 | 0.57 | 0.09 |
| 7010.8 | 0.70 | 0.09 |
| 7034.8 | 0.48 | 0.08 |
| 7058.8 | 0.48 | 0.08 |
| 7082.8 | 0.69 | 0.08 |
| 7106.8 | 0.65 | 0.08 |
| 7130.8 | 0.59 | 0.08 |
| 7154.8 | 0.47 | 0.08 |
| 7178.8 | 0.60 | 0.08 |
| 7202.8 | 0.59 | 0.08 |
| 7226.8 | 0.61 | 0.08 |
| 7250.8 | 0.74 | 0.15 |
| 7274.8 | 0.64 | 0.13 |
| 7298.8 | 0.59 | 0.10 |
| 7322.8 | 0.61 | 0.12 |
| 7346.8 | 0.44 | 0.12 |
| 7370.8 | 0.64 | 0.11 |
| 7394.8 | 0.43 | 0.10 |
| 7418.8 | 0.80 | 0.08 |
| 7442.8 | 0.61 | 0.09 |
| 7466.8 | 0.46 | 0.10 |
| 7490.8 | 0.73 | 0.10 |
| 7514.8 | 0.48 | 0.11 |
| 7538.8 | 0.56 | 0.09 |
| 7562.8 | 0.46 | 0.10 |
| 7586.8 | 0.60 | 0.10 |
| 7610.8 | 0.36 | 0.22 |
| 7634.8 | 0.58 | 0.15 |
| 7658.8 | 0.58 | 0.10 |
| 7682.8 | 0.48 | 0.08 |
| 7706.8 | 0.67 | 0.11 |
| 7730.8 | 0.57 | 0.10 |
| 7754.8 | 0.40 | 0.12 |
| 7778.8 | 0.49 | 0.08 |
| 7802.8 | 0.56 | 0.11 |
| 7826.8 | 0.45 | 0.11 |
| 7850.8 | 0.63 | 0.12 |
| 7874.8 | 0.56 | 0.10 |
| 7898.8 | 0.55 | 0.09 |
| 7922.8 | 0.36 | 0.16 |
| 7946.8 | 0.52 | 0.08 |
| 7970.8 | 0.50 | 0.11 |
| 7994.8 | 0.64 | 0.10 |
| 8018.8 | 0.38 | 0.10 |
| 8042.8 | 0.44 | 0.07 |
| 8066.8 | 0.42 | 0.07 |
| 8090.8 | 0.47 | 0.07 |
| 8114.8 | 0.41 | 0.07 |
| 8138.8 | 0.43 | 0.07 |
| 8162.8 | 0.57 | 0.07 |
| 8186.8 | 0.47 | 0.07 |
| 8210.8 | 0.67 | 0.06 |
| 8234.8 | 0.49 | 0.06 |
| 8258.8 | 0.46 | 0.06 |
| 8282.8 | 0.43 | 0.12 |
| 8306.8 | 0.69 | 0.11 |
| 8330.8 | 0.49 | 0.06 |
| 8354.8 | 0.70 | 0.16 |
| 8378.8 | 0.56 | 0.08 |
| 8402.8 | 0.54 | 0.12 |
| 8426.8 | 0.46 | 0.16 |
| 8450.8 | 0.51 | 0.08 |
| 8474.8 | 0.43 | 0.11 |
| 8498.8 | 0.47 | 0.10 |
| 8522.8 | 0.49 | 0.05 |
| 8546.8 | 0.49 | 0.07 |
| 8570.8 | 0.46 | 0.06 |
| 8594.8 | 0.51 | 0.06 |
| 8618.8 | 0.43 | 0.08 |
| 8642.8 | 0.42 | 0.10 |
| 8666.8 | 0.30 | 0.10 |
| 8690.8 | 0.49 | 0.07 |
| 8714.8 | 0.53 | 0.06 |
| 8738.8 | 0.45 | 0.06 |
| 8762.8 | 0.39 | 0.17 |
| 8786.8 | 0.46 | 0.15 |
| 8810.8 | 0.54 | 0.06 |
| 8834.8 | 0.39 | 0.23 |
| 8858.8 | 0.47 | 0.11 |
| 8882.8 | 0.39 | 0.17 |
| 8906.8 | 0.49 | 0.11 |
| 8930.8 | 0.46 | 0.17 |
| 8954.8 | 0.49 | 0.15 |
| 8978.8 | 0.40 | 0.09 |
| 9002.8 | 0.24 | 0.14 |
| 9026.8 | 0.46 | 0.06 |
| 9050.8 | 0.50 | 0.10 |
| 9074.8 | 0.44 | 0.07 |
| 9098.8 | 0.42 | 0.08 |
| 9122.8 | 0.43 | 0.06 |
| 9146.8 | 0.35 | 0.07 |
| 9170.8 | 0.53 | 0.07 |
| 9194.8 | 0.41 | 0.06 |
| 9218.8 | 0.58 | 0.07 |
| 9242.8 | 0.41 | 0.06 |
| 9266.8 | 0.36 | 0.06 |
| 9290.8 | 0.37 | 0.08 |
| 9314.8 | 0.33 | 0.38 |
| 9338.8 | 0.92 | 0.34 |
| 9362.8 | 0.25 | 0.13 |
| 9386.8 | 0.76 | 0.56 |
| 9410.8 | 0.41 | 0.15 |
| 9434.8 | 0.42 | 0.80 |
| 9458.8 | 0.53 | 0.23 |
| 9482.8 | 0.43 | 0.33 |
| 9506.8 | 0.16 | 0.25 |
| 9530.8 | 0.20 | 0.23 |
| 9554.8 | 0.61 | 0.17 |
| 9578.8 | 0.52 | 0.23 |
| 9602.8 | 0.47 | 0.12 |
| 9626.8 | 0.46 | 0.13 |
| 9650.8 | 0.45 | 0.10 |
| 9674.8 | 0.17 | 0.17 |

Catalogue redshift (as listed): 0.05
